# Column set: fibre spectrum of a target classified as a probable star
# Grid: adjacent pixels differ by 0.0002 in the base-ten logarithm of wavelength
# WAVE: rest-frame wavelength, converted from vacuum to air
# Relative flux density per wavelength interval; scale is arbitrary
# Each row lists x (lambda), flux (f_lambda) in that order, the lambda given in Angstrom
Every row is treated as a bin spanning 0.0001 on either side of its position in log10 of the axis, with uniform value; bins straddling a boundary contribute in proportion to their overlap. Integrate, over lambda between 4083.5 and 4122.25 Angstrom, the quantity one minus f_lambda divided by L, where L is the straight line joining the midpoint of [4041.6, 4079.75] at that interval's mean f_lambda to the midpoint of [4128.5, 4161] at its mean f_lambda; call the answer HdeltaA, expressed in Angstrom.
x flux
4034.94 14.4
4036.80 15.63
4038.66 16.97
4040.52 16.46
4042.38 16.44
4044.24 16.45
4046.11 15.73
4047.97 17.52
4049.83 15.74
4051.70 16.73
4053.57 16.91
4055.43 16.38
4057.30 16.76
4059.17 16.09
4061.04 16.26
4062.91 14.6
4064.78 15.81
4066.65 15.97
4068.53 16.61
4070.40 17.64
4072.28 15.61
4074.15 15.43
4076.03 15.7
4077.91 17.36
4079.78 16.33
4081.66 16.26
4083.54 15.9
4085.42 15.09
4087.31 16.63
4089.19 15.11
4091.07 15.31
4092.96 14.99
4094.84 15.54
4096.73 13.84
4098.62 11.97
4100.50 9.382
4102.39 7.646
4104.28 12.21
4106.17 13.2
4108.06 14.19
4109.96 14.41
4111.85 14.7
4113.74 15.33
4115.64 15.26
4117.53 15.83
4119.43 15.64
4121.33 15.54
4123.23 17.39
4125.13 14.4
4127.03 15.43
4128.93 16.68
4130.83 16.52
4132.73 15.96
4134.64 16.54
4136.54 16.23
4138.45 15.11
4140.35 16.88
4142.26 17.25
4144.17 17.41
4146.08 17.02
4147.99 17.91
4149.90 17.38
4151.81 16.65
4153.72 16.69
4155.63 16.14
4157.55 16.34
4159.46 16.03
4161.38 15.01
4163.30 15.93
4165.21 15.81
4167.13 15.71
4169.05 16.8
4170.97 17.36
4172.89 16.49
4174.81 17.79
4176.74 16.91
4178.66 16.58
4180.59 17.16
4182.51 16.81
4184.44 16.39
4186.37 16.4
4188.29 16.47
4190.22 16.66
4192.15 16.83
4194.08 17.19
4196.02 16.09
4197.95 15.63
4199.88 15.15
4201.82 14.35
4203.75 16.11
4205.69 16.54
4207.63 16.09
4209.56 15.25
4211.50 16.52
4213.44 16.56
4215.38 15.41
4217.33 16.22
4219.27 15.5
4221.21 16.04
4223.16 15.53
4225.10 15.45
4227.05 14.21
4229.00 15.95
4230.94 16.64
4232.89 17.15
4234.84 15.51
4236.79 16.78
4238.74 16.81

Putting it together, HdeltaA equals 5.4 Angstrom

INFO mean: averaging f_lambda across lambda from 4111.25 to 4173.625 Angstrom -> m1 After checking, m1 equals 16.2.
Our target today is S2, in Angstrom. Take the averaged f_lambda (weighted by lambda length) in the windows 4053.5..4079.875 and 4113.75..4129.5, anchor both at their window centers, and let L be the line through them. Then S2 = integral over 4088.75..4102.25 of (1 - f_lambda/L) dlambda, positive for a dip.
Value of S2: 2.2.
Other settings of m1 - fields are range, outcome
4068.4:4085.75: 16.2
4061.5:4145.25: 15.3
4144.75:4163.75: 16.5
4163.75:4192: 16.7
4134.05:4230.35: 16.3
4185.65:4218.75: 16.1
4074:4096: 15.8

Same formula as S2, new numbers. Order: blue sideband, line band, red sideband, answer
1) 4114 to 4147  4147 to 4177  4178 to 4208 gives -0.6 Angstrom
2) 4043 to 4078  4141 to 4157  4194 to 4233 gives -1.0 Angstrom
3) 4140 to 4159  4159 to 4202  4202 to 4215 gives 0.3 Angstrom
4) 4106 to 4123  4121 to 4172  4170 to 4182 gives -0.9 Angstrom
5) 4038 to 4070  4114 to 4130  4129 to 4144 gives 0.6 Angstrom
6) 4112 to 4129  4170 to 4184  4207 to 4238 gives -1.1 Angstrom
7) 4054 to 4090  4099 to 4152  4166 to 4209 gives 3.3 Angstrom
